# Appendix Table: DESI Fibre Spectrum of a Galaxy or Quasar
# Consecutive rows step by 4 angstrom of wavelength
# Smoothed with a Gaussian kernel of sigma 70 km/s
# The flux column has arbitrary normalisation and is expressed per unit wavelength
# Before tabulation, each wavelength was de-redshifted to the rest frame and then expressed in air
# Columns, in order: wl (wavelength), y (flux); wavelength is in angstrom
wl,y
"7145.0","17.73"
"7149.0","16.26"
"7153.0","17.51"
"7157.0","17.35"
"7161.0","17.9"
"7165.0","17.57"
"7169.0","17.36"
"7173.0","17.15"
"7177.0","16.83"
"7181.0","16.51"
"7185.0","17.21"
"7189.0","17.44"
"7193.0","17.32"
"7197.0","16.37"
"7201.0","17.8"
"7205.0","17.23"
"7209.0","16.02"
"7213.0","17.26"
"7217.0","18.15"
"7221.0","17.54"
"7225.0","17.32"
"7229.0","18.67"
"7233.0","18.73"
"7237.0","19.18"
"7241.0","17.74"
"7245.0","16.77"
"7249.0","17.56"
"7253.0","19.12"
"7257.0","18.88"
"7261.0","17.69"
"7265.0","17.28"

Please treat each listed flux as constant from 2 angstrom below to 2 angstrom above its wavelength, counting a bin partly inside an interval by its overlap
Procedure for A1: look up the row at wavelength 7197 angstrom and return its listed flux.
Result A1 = 16.37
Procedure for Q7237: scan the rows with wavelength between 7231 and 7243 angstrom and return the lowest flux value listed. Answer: 17.74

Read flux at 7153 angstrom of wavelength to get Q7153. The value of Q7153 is 17.51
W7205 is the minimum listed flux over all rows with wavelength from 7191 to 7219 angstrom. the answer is 16.02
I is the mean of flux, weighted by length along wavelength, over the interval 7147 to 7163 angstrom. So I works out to 17.3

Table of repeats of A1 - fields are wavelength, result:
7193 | 17.32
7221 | 17.54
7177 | 16.83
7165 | 17.57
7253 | 19.12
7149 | 16.26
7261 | 17.69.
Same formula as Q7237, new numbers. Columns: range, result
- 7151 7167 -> 17.35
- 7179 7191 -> 16.51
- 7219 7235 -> 17.32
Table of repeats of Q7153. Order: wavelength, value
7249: 17.56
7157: 17.35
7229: 18.67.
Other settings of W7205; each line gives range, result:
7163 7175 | 17.15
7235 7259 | 16.77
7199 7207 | 17.23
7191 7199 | 16.37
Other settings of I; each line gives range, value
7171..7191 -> 17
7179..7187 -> 16.9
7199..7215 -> 17.1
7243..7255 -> 17.8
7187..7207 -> 17.2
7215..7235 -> 18.1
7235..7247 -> 17.9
